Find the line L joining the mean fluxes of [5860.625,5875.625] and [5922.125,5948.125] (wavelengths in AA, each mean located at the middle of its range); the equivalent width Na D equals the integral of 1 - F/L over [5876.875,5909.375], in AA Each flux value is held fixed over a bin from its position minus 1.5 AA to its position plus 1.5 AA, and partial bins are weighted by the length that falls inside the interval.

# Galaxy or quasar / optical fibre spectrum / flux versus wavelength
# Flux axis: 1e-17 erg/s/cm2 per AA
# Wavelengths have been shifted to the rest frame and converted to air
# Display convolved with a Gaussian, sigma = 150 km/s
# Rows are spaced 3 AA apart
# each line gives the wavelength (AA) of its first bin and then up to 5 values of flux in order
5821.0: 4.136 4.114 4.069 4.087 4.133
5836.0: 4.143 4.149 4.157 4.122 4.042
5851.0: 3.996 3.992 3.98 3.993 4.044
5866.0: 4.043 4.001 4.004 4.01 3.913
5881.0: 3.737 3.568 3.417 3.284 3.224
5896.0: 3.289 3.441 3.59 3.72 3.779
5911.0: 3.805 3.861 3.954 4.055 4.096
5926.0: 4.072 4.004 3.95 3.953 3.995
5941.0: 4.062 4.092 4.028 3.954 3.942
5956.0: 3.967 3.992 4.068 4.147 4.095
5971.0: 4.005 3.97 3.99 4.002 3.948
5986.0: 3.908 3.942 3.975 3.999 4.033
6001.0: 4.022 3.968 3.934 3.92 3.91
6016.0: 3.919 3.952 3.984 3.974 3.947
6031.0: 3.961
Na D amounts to 3.9 AA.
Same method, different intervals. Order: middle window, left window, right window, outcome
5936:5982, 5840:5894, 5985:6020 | -1.0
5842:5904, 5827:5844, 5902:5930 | 3.6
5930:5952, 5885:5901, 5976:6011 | -2.2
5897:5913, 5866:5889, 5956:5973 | 0.9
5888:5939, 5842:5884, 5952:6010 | 2.9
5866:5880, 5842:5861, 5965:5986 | 0.2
